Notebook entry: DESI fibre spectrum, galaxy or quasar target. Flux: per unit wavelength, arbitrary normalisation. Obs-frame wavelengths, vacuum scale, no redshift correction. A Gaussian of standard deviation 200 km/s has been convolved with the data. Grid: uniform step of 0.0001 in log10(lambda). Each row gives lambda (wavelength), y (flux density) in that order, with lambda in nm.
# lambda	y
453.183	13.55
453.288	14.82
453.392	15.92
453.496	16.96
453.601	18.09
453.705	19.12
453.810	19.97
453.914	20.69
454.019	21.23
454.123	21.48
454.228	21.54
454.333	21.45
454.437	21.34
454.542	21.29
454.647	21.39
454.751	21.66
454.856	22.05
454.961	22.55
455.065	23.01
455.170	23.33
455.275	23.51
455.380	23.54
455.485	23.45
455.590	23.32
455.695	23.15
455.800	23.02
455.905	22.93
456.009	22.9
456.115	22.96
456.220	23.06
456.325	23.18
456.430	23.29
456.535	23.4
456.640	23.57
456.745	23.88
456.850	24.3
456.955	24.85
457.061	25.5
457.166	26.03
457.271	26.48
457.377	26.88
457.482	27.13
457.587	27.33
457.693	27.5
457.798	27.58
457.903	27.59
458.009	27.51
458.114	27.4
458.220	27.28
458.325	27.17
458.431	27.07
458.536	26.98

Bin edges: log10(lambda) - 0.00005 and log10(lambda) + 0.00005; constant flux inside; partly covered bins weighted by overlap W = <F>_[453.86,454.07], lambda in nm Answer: 21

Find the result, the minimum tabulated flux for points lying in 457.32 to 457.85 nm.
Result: 26.88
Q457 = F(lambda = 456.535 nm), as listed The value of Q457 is 23.4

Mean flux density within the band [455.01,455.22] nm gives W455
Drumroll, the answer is 23.2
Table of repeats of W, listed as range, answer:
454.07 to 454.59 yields 21.4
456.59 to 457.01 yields 24.1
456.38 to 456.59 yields 23.4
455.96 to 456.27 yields 22.9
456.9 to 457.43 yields 25.9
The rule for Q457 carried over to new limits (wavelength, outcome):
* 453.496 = 16.96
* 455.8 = 23.02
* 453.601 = 18.09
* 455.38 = 23.54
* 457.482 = 27.13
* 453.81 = 19.97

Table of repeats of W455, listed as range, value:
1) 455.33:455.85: 23.3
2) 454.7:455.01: 22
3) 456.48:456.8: 23.7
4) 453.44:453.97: 18.9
